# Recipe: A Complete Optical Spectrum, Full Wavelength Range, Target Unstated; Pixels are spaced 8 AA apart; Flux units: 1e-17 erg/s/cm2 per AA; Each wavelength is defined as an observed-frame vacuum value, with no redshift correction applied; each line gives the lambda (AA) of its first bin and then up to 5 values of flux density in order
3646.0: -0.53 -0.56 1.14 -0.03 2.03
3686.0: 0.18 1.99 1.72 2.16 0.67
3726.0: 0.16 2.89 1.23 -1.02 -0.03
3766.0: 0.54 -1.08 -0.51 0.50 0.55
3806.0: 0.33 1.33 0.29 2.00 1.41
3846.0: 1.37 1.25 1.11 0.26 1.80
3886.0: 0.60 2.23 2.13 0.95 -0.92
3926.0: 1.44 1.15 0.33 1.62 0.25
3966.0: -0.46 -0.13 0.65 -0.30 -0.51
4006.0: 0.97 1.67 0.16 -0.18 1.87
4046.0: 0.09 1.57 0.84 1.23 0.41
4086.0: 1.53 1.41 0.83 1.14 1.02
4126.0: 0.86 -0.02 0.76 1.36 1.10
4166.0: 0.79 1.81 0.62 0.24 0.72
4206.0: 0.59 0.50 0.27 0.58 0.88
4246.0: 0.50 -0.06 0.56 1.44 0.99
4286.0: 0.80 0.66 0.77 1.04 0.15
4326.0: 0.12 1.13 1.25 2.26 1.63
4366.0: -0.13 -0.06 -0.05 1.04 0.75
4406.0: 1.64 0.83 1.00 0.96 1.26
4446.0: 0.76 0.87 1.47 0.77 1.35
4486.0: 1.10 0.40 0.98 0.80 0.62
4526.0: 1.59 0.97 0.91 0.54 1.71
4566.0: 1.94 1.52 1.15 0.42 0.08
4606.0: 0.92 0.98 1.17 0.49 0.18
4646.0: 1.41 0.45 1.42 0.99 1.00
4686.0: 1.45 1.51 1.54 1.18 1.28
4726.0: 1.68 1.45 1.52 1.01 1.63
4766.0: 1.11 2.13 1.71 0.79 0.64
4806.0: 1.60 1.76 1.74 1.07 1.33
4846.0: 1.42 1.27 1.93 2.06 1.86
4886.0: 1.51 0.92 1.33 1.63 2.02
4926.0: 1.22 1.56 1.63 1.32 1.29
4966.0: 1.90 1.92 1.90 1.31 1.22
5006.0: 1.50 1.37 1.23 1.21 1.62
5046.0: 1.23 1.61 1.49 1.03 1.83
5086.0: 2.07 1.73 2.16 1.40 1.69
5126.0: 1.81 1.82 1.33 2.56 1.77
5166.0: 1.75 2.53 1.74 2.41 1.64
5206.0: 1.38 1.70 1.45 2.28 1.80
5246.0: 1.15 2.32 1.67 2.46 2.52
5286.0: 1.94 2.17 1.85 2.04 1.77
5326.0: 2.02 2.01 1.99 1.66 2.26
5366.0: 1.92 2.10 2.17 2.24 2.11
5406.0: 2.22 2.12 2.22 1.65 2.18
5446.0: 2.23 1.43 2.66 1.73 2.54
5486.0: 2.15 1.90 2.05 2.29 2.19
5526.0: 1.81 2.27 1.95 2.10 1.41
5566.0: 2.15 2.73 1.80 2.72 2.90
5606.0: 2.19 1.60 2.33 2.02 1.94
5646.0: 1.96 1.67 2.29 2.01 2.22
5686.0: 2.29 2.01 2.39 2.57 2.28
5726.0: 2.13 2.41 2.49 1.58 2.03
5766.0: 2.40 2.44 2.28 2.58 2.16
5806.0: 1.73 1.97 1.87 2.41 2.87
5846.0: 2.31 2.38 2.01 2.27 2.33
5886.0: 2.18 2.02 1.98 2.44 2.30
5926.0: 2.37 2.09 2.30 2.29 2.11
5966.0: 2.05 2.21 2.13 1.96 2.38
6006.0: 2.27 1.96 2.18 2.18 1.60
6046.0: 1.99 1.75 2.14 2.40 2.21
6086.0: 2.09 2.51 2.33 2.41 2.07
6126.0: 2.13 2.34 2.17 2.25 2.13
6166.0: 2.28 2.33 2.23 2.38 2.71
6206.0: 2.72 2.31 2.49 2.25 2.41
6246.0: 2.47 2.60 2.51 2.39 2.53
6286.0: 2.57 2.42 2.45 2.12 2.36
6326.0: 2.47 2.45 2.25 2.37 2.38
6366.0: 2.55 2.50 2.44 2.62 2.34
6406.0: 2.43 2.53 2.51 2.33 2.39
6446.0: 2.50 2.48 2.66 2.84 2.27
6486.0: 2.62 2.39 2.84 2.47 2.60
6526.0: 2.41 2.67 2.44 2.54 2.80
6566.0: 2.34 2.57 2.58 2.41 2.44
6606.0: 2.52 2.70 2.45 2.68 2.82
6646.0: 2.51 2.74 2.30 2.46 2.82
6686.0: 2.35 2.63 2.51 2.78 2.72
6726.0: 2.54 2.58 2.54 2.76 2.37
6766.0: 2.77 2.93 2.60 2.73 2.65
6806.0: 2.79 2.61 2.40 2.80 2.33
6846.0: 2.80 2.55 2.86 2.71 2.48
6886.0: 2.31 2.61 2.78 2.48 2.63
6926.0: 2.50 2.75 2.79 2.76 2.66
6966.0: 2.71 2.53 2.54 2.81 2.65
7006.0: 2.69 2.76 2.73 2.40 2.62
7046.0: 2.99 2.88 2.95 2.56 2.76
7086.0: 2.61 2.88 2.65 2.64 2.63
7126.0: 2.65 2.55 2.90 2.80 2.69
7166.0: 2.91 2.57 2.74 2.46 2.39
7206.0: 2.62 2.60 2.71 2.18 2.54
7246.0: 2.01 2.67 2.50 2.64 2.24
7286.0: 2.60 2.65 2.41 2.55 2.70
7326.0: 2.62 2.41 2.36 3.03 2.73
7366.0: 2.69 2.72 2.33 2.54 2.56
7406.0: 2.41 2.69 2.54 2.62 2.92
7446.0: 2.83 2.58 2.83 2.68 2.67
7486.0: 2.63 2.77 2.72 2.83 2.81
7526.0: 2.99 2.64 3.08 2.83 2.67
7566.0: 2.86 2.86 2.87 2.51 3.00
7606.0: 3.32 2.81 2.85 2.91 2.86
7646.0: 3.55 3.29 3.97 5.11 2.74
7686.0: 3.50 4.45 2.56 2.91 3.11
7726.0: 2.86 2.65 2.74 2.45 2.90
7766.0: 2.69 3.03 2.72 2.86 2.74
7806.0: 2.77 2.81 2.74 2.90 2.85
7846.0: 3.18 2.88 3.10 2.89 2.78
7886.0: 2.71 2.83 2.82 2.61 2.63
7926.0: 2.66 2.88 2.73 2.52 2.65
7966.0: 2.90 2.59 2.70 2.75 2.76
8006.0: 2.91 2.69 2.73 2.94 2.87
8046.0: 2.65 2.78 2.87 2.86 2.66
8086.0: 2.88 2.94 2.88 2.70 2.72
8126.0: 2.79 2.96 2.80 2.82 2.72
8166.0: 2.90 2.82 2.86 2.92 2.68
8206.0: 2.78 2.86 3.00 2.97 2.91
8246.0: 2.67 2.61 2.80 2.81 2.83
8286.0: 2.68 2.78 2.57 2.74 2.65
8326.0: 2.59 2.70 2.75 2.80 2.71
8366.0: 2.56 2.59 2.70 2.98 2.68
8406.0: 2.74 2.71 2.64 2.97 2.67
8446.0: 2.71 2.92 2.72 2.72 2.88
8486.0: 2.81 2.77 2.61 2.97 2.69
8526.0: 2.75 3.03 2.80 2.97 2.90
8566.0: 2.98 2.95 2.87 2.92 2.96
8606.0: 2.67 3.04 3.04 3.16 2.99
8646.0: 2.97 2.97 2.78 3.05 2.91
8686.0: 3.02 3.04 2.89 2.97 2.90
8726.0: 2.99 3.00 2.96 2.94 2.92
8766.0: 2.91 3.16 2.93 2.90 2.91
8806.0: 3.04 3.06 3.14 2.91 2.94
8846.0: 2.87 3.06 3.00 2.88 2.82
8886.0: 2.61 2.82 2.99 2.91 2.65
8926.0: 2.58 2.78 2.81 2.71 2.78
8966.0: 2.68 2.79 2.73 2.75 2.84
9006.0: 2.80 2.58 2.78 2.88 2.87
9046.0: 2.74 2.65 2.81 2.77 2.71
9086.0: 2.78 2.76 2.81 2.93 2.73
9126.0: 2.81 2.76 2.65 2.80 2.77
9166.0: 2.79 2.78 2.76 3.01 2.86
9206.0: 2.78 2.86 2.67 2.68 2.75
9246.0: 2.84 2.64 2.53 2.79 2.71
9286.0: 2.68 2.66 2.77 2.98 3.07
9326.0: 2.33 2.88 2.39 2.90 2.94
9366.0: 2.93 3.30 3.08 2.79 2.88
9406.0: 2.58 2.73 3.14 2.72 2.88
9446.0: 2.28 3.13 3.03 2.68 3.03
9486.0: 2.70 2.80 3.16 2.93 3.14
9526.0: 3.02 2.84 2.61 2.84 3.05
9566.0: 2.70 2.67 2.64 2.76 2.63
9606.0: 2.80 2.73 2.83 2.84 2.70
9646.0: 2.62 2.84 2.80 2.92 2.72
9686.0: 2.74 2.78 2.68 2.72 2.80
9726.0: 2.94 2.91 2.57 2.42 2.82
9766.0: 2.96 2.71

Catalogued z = 0.17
